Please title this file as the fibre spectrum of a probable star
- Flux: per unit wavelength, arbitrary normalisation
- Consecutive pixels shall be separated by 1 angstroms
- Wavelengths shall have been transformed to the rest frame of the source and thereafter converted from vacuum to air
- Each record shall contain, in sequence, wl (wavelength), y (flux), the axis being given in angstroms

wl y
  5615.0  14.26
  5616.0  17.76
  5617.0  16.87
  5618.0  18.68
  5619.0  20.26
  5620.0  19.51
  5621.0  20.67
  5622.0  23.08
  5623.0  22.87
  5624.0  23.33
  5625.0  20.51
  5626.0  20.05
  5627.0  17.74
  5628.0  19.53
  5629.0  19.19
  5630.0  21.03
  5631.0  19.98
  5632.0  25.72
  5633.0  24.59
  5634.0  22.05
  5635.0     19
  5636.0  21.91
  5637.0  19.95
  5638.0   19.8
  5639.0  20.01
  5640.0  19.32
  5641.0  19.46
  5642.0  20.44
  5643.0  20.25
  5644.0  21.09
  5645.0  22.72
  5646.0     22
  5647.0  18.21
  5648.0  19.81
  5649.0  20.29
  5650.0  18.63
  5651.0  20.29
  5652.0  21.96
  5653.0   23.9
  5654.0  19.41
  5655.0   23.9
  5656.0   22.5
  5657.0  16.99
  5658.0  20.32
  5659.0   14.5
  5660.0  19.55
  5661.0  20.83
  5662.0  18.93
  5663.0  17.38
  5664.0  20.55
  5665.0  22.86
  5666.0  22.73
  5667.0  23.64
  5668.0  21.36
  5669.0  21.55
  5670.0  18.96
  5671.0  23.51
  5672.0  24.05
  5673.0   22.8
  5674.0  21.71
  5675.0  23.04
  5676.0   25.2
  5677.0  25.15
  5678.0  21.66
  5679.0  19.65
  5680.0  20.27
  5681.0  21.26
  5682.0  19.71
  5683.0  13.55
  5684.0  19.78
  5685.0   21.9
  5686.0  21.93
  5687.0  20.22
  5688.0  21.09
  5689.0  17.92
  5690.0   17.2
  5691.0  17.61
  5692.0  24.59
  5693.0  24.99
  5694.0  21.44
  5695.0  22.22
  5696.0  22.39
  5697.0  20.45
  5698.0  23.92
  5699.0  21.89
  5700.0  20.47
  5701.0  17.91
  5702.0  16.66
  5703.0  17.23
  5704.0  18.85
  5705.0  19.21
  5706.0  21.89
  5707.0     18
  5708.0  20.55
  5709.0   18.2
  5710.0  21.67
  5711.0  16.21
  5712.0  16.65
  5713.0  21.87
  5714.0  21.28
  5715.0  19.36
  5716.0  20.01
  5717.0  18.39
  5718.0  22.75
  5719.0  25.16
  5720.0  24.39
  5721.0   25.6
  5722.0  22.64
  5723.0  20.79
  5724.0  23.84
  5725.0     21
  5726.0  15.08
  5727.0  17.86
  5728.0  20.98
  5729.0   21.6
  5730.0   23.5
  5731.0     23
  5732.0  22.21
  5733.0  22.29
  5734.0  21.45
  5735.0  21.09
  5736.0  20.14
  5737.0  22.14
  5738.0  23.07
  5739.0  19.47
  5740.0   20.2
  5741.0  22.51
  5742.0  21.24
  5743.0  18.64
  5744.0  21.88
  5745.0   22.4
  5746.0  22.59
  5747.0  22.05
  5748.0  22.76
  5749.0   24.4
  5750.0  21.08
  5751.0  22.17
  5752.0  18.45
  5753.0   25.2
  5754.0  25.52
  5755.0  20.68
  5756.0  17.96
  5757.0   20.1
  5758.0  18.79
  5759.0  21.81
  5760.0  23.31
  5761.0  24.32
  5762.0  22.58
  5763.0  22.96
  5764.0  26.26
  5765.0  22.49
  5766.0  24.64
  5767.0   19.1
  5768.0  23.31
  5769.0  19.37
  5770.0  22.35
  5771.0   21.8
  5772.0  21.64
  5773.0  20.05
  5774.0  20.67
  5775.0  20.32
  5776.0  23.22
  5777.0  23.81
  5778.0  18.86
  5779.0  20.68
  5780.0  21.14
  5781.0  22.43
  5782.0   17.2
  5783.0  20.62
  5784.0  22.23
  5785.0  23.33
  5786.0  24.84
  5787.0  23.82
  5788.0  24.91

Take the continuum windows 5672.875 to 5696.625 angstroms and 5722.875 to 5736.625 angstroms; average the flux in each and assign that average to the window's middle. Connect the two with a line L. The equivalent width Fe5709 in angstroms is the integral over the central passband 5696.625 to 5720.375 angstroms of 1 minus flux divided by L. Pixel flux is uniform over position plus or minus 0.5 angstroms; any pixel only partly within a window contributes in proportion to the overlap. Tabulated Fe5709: 1.1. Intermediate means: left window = 21.1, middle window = 20.1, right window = 21.1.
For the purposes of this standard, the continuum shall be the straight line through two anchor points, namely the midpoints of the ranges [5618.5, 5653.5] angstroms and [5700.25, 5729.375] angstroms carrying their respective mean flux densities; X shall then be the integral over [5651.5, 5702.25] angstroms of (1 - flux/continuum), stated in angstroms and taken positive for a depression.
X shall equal -1.1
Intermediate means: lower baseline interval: 20.8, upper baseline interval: 20.2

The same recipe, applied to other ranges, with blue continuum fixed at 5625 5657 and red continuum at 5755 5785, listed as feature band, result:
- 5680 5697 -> 0.4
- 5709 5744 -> 0.3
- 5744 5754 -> -0.5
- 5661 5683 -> -0.6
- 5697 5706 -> 0.6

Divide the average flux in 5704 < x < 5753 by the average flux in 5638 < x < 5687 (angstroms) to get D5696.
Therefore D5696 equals 1.02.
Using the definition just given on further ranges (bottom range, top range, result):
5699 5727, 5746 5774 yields 1.09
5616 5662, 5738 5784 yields 1.06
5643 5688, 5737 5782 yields 1.04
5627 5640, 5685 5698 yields 1.01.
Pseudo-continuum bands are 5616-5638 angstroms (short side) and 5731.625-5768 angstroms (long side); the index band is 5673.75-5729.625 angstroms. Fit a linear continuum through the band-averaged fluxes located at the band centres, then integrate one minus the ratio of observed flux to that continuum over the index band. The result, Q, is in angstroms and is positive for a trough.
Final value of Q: 2.0 angstroms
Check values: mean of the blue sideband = 20.7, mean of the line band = 20.7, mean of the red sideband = 21.9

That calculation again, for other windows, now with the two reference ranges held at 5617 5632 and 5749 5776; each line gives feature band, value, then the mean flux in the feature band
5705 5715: 0.8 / 19.6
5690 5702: 0.0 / 21.2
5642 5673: 0.1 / 20.8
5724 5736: 0.3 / 21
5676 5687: 0.2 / 20.7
